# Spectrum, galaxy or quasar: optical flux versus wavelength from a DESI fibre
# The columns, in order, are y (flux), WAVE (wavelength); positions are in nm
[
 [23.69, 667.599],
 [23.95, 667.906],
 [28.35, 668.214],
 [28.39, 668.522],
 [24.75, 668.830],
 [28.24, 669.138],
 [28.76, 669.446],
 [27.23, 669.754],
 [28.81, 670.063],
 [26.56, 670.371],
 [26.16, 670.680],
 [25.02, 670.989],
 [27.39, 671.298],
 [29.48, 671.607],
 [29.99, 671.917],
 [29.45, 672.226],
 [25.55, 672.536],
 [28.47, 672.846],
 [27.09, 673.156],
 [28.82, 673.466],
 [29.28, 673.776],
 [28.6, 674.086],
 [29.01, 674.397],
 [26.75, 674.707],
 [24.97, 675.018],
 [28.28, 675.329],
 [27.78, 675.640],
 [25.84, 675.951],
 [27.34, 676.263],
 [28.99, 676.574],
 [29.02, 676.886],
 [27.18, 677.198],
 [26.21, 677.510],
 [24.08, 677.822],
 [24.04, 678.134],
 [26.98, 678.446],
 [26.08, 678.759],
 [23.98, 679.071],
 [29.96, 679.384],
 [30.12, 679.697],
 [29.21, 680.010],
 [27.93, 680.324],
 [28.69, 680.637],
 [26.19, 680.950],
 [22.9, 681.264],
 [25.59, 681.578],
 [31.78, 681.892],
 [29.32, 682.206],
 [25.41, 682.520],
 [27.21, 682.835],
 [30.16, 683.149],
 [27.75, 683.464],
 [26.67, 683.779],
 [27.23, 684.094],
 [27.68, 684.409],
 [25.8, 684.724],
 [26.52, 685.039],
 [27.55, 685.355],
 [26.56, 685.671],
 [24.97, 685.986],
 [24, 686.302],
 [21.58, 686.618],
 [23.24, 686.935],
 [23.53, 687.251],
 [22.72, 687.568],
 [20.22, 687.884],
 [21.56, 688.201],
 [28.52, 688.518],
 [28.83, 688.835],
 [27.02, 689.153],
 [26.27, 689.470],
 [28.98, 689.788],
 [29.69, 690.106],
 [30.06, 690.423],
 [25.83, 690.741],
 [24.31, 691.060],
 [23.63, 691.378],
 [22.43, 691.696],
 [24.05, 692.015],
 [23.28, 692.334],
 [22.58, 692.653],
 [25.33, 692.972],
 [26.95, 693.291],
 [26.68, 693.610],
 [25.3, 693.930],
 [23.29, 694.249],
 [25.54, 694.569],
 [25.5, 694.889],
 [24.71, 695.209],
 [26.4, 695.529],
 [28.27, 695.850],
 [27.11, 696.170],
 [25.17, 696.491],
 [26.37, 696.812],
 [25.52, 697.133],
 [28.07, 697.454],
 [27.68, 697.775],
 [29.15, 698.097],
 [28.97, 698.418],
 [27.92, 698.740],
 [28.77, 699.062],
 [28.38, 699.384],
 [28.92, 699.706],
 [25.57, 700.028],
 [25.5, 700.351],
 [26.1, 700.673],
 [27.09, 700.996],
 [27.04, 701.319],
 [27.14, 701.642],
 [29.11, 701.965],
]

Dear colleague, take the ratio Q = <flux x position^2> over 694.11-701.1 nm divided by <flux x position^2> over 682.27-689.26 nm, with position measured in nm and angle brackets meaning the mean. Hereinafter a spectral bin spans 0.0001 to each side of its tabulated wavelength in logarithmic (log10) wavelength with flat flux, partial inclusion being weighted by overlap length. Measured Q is 1.1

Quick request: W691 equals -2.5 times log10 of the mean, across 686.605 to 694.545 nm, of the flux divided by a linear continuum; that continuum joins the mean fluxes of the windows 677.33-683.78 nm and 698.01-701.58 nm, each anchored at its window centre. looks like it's 0.09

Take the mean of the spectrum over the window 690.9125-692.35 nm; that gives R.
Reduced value 23.6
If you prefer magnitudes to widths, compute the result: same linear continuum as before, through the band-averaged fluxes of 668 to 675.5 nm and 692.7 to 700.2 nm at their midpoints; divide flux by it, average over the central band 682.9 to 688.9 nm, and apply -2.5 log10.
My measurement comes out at 0.067 mag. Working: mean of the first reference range 27.7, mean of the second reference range 26.7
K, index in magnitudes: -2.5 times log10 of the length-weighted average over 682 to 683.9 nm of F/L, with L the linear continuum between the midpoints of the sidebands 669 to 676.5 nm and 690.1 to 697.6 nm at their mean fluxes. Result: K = -0.05 mag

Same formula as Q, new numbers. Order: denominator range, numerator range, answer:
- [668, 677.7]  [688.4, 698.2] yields 1.01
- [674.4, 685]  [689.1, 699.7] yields 1.01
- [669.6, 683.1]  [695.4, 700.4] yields 1.06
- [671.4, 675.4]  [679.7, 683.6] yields 1.01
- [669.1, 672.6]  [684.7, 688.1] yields 0.91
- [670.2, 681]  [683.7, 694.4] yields 0.96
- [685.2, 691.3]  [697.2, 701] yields 1.12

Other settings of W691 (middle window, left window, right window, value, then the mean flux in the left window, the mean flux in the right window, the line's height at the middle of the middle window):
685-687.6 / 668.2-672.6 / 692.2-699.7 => 0.101 mag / 27.6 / 26.5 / 26.9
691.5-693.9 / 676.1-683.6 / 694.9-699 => 0.111 mag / 27.3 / 27.1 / 27.2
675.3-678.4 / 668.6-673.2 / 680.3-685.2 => 0.024 mag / 27.6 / 27.3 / 27.4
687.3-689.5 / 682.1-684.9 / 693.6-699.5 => 0.096 mag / 27.4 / 26.8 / 27.2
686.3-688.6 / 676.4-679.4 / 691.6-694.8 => 0.107 mag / 26.5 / 24.6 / 25.3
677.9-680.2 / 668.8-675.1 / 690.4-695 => -0.015 mag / 27.7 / 24.8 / 26.7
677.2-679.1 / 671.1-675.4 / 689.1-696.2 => 0.081 mag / 28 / 25.8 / 27.5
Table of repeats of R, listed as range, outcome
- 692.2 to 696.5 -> 25.5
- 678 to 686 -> 27.2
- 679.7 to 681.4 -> 27.3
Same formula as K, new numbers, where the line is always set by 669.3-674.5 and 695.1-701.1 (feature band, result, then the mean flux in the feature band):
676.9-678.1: 0.07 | 26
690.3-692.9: 0.12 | 24.5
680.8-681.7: 0.12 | 24.8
